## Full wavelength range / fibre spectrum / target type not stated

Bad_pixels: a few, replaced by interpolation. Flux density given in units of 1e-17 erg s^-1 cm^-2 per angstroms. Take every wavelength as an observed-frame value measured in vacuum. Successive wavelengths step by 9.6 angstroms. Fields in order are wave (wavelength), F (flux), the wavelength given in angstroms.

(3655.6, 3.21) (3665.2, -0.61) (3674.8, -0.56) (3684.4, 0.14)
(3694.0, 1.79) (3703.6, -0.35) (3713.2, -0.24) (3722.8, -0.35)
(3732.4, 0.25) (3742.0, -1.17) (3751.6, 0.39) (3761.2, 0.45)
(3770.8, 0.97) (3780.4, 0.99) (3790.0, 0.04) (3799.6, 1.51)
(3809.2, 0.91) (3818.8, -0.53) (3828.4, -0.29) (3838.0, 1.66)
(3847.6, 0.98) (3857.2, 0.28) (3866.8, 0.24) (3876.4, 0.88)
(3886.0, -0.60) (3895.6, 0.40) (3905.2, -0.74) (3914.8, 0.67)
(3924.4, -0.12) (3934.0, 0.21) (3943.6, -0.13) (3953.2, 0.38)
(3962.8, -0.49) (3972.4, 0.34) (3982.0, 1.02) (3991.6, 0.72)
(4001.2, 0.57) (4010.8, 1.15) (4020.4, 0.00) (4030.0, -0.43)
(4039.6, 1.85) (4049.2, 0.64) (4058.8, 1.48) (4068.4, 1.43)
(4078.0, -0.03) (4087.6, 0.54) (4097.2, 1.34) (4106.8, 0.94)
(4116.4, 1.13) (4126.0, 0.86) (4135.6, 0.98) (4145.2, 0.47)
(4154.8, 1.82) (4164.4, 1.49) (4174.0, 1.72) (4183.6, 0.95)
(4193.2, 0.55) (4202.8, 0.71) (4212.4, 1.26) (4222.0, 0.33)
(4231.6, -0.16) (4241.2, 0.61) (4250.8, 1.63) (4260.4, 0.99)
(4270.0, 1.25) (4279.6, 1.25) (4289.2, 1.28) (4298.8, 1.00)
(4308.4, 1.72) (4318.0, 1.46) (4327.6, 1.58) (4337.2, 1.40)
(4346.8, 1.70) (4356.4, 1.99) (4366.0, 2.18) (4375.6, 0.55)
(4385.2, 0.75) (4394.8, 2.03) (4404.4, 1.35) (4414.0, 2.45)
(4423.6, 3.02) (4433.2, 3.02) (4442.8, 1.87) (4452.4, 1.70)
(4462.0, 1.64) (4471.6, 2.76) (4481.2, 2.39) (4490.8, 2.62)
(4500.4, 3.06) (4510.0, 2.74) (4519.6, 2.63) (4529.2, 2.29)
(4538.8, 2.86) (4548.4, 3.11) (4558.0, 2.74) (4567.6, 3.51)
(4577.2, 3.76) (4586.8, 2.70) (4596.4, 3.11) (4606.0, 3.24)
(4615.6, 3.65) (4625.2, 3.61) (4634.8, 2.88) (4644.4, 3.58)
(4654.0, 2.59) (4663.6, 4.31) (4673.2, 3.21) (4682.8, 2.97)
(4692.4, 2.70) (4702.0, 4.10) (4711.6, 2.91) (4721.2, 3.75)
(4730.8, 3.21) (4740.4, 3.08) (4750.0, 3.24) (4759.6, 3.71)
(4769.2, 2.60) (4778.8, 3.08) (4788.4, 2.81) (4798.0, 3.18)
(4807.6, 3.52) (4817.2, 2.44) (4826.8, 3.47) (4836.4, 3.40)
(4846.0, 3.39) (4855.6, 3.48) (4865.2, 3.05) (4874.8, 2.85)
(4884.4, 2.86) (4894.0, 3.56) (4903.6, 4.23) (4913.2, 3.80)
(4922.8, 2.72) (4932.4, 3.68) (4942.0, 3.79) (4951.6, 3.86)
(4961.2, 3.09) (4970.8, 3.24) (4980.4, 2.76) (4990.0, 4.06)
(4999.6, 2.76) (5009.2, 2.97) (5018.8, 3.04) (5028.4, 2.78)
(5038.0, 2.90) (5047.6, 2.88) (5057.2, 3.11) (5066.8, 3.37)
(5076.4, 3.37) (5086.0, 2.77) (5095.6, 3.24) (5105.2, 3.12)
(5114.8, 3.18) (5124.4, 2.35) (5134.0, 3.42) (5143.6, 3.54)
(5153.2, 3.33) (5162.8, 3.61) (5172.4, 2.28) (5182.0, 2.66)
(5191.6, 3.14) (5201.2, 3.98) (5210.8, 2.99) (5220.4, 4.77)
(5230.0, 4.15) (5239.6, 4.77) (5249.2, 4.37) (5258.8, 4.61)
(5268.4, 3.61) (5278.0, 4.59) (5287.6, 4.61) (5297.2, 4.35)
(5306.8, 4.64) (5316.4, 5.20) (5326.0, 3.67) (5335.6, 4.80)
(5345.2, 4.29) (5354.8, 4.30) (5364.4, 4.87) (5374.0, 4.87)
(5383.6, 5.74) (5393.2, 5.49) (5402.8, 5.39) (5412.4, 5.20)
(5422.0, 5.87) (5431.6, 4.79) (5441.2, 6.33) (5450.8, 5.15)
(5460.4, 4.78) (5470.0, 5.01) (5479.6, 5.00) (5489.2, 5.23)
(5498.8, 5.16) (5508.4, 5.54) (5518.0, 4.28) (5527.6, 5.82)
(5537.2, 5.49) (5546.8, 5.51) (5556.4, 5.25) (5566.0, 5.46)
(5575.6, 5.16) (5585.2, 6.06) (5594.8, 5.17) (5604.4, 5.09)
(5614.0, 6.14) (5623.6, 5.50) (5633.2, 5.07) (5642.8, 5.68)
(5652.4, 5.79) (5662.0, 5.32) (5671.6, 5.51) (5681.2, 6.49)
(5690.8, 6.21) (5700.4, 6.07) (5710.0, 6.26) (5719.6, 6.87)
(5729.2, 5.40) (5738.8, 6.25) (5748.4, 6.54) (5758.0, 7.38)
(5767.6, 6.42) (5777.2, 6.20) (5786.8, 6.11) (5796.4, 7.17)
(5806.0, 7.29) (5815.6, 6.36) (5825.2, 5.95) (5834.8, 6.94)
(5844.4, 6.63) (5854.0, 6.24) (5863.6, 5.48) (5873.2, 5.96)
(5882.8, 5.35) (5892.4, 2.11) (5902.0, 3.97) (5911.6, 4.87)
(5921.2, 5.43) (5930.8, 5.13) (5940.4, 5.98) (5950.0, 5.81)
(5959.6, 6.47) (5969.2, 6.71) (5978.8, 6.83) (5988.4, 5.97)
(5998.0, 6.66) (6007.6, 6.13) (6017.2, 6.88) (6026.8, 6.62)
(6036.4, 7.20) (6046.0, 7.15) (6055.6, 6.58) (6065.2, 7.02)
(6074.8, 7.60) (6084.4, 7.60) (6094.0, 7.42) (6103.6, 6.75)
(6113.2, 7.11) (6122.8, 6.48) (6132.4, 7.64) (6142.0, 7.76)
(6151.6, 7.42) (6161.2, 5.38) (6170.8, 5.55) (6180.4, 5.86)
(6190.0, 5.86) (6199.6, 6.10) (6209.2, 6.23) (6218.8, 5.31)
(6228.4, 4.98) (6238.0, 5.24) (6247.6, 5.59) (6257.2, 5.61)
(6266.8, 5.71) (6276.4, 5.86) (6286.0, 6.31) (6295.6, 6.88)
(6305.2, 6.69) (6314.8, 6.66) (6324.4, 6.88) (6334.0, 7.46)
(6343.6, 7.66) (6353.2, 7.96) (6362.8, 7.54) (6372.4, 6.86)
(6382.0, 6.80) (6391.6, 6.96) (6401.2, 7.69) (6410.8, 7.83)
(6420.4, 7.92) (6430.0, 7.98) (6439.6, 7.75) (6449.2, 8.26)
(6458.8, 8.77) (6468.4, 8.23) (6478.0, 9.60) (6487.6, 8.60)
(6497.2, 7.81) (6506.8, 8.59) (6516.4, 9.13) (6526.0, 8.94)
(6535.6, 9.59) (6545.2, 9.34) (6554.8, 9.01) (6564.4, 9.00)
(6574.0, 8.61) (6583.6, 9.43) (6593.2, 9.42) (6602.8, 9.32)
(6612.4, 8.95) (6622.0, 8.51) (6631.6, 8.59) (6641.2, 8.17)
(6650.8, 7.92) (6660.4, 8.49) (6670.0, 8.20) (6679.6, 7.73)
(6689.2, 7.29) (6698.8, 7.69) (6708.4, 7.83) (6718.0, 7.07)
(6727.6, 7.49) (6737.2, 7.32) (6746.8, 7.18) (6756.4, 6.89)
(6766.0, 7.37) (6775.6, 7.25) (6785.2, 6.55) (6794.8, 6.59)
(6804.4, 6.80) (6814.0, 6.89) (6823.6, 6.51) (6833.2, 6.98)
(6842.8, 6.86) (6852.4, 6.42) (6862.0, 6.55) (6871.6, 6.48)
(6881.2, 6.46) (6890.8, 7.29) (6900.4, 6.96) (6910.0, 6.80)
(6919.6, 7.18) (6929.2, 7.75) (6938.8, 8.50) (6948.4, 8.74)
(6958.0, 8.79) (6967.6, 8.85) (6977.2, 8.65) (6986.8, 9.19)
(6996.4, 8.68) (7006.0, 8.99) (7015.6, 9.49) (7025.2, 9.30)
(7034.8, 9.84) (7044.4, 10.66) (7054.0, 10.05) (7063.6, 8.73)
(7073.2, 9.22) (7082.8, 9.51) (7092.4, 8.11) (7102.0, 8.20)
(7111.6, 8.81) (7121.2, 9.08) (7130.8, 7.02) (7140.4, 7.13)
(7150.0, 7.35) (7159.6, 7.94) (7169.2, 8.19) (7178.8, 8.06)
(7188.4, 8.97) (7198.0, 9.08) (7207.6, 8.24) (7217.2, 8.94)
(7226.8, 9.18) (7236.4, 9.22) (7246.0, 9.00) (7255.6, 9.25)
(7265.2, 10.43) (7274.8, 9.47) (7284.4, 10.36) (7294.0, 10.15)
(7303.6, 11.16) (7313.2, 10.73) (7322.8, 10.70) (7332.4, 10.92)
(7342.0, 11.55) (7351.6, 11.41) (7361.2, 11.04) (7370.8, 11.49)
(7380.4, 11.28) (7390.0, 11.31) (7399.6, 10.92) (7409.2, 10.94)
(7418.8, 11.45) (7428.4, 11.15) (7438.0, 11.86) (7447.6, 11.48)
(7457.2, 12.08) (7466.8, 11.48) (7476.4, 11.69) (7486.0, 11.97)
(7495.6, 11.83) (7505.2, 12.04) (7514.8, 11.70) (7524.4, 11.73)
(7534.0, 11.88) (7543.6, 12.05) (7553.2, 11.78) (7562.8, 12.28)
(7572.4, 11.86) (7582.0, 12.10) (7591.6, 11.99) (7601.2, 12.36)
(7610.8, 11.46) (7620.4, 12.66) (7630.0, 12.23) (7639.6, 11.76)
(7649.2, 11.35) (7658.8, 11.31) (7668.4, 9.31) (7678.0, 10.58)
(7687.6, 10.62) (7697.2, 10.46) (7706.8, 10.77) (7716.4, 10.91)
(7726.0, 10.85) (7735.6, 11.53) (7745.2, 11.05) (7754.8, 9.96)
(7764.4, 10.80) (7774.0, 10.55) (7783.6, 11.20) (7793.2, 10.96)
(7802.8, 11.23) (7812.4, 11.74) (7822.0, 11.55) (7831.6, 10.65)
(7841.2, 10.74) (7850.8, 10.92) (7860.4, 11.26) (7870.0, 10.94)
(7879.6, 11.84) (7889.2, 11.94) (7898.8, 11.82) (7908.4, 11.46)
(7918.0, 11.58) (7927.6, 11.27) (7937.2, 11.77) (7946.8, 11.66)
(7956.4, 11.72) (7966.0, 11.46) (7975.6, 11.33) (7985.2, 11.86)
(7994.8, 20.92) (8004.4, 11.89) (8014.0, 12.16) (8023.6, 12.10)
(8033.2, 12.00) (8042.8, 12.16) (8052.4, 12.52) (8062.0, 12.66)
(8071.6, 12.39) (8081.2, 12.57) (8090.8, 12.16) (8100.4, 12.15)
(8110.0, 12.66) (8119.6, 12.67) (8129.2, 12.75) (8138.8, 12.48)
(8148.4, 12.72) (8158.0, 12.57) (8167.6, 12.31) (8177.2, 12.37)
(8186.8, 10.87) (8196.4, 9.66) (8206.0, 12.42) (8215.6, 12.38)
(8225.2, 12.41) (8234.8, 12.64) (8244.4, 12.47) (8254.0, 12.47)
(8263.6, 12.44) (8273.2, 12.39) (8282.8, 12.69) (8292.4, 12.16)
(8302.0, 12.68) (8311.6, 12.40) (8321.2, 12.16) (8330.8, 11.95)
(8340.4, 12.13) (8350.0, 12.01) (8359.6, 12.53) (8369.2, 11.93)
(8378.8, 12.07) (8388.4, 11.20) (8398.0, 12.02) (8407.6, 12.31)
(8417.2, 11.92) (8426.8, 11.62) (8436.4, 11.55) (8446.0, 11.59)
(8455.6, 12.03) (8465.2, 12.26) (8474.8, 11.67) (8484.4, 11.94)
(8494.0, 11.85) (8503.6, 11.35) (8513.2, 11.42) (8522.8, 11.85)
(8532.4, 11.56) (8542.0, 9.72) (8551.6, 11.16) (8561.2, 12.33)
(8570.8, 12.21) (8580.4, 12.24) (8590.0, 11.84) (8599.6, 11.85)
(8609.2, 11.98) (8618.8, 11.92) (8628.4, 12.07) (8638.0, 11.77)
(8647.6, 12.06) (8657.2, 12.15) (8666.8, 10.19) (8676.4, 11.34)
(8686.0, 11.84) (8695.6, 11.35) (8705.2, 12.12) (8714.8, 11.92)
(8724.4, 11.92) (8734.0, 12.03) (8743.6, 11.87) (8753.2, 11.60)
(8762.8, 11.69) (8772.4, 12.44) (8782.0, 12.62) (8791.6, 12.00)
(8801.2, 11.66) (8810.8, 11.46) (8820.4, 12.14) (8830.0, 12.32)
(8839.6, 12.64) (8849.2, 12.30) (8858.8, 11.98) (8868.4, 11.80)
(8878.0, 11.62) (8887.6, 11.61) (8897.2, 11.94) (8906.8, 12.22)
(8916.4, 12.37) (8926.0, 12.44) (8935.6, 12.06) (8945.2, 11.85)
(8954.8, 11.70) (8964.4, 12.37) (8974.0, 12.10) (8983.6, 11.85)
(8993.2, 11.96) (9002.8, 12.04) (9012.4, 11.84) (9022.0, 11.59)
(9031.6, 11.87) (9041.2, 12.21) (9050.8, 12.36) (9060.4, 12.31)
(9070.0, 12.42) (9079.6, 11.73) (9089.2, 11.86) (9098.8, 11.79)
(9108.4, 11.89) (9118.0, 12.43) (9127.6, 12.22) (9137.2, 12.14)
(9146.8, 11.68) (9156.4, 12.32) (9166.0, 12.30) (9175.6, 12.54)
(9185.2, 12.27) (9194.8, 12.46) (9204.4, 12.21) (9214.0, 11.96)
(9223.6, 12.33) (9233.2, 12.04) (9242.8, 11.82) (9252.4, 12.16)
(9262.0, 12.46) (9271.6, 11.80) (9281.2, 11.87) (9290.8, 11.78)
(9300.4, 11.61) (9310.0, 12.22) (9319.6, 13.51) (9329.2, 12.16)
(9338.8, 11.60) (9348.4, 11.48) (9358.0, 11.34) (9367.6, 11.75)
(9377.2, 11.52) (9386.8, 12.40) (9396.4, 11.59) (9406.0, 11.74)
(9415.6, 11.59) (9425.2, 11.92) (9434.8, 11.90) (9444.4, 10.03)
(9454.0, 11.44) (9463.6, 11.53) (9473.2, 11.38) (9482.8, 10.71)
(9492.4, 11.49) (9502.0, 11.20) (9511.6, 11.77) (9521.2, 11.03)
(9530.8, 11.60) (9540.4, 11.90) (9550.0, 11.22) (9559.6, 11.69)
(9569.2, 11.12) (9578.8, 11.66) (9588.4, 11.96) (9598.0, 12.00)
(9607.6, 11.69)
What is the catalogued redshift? 0.00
